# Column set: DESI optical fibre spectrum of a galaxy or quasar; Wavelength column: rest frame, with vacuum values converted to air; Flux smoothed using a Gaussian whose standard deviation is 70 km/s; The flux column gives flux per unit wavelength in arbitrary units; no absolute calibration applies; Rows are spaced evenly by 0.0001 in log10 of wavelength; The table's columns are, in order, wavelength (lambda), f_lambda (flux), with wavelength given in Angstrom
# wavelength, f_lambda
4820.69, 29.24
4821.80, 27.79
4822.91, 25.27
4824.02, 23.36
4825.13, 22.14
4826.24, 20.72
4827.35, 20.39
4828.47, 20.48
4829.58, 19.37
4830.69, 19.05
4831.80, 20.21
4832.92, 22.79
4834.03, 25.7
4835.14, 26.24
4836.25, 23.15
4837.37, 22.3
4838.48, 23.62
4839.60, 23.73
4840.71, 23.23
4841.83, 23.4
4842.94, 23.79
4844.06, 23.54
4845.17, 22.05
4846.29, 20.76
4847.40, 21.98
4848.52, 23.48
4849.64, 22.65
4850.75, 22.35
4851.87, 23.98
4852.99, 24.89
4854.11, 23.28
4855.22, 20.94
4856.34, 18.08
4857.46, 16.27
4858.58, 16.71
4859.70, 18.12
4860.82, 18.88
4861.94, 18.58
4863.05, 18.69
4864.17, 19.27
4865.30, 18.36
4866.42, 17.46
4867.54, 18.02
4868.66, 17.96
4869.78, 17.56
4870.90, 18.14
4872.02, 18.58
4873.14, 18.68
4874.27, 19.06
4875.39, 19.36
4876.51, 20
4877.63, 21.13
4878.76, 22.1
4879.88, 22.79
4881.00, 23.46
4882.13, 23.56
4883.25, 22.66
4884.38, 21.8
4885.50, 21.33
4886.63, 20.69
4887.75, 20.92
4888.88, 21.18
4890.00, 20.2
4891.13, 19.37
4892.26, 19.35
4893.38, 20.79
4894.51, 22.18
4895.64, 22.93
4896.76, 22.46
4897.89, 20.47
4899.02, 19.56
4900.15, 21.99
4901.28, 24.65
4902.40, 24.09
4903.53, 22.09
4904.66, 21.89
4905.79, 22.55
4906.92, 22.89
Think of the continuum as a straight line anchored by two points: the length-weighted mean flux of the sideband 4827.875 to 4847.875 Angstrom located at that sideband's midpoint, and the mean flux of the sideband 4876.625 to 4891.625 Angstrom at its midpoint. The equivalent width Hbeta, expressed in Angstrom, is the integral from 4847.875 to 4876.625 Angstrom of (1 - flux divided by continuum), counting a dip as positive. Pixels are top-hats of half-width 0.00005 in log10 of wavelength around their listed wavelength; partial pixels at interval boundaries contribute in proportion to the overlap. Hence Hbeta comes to 3.2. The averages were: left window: 22.5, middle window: 19.6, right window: 21.6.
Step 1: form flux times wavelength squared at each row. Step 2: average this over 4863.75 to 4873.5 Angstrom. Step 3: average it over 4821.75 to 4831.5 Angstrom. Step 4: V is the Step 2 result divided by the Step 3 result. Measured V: 0.85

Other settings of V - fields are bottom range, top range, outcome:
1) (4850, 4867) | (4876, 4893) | 1.09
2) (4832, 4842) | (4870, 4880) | 0.85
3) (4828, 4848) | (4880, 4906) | 0.99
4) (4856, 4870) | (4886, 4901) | 1.18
